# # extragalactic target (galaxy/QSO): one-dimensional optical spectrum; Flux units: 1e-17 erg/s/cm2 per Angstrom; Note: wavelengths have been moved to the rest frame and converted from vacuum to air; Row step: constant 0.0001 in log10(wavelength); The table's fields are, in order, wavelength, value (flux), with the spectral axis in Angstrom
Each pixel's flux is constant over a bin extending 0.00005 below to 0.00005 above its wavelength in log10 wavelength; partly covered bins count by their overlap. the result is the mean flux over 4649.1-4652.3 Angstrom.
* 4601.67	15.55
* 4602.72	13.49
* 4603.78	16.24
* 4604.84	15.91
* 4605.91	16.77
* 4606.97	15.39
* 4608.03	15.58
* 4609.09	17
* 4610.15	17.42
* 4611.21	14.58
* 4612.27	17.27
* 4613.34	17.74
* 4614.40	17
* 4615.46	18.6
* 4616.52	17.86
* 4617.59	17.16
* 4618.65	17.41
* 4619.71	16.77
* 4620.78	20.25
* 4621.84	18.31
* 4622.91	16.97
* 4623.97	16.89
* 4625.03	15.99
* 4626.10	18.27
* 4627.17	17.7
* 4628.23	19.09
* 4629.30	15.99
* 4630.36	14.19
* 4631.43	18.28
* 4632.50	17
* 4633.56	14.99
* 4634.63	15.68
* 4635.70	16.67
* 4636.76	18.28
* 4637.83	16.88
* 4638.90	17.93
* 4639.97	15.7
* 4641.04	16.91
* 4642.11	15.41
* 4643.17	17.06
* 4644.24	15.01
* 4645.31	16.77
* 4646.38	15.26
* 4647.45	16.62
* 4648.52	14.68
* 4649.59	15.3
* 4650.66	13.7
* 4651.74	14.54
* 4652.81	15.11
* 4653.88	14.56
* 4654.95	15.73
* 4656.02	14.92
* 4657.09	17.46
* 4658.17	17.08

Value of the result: 14.5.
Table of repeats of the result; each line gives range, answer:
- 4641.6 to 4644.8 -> 15.9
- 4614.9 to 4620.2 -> 17.6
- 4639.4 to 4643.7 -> 16.3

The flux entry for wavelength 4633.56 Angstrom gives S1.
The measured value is 14.99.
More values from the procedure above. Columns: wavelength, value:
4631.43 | 18.28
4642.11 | 15.41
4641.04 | 16.91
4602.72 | 13.49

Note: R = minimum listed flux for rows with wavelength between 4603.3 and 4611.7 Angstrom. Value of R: 14.58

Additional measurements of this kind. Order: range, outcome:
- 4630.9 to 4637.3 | 14.99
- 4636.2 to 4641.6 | 15.7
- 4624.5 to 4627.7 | 15.99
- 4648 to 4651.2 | 13.7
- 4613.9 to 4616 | 17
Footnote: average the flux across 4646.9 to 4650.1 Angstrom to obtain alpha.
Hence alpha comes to 15.5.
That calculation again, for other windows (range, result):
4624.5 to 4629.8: 17.4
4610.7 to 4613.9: 16.5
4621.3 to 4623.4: 17.7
